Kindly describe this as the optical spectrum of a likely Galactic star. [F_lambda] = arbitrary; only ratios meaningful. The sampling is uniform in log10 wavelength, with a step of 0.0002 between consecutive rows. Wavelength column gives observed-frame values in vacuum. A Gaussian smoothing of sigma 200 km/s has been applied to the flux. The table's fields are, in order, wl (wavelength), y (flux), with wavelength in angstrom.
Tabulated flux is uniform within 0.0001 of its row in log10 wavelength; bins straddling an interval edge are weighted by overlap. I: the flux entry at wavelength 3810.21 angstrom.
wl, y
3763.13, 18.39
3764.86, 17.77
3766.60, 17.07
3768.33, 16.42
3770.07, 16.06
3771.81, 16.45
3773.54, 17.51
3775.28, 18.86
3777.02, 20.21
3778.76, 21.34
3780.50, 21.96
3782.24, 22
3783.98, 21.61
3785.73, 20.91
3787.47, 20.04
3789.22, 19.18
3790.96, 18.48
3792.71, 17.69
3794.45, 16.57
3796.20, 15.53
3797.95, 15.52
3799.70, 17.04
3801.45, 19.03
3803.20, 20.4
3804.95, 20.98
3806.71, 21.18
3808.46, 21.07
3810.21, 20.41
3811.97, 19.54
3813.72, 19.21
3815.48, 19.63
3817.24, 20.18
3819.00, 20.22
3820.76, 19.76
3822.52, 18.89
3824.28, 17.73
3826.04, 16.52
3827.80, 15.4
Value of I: 20.41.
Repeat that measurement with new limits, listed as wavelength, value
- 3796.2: 15.53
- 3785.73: 20.91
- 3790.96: 18.48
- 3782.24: 22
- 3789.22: 19.18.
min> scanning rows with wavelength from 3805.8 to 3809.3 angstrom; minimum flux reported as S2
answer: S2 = 21.07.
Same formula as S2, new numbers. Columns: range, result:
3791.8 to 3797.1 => 15.53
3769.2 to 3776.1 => 16.06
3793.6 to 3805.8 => 15.52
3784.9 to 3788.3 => 20.04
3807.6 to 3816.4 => 19.21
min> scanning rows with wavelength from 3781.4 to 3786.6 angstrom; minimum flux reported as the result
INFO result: 20.91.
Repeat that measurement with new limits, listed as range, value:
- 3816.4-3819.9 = 20.18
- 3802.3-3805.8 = 20.4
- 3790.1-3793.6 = 17.69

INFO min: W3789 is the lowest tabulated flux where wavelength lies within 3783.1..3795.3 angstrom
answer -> 16.57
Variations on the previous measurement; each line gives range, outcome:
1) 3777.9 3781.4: 21.34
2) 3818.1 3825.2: 17.73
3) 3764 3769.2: 16.42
